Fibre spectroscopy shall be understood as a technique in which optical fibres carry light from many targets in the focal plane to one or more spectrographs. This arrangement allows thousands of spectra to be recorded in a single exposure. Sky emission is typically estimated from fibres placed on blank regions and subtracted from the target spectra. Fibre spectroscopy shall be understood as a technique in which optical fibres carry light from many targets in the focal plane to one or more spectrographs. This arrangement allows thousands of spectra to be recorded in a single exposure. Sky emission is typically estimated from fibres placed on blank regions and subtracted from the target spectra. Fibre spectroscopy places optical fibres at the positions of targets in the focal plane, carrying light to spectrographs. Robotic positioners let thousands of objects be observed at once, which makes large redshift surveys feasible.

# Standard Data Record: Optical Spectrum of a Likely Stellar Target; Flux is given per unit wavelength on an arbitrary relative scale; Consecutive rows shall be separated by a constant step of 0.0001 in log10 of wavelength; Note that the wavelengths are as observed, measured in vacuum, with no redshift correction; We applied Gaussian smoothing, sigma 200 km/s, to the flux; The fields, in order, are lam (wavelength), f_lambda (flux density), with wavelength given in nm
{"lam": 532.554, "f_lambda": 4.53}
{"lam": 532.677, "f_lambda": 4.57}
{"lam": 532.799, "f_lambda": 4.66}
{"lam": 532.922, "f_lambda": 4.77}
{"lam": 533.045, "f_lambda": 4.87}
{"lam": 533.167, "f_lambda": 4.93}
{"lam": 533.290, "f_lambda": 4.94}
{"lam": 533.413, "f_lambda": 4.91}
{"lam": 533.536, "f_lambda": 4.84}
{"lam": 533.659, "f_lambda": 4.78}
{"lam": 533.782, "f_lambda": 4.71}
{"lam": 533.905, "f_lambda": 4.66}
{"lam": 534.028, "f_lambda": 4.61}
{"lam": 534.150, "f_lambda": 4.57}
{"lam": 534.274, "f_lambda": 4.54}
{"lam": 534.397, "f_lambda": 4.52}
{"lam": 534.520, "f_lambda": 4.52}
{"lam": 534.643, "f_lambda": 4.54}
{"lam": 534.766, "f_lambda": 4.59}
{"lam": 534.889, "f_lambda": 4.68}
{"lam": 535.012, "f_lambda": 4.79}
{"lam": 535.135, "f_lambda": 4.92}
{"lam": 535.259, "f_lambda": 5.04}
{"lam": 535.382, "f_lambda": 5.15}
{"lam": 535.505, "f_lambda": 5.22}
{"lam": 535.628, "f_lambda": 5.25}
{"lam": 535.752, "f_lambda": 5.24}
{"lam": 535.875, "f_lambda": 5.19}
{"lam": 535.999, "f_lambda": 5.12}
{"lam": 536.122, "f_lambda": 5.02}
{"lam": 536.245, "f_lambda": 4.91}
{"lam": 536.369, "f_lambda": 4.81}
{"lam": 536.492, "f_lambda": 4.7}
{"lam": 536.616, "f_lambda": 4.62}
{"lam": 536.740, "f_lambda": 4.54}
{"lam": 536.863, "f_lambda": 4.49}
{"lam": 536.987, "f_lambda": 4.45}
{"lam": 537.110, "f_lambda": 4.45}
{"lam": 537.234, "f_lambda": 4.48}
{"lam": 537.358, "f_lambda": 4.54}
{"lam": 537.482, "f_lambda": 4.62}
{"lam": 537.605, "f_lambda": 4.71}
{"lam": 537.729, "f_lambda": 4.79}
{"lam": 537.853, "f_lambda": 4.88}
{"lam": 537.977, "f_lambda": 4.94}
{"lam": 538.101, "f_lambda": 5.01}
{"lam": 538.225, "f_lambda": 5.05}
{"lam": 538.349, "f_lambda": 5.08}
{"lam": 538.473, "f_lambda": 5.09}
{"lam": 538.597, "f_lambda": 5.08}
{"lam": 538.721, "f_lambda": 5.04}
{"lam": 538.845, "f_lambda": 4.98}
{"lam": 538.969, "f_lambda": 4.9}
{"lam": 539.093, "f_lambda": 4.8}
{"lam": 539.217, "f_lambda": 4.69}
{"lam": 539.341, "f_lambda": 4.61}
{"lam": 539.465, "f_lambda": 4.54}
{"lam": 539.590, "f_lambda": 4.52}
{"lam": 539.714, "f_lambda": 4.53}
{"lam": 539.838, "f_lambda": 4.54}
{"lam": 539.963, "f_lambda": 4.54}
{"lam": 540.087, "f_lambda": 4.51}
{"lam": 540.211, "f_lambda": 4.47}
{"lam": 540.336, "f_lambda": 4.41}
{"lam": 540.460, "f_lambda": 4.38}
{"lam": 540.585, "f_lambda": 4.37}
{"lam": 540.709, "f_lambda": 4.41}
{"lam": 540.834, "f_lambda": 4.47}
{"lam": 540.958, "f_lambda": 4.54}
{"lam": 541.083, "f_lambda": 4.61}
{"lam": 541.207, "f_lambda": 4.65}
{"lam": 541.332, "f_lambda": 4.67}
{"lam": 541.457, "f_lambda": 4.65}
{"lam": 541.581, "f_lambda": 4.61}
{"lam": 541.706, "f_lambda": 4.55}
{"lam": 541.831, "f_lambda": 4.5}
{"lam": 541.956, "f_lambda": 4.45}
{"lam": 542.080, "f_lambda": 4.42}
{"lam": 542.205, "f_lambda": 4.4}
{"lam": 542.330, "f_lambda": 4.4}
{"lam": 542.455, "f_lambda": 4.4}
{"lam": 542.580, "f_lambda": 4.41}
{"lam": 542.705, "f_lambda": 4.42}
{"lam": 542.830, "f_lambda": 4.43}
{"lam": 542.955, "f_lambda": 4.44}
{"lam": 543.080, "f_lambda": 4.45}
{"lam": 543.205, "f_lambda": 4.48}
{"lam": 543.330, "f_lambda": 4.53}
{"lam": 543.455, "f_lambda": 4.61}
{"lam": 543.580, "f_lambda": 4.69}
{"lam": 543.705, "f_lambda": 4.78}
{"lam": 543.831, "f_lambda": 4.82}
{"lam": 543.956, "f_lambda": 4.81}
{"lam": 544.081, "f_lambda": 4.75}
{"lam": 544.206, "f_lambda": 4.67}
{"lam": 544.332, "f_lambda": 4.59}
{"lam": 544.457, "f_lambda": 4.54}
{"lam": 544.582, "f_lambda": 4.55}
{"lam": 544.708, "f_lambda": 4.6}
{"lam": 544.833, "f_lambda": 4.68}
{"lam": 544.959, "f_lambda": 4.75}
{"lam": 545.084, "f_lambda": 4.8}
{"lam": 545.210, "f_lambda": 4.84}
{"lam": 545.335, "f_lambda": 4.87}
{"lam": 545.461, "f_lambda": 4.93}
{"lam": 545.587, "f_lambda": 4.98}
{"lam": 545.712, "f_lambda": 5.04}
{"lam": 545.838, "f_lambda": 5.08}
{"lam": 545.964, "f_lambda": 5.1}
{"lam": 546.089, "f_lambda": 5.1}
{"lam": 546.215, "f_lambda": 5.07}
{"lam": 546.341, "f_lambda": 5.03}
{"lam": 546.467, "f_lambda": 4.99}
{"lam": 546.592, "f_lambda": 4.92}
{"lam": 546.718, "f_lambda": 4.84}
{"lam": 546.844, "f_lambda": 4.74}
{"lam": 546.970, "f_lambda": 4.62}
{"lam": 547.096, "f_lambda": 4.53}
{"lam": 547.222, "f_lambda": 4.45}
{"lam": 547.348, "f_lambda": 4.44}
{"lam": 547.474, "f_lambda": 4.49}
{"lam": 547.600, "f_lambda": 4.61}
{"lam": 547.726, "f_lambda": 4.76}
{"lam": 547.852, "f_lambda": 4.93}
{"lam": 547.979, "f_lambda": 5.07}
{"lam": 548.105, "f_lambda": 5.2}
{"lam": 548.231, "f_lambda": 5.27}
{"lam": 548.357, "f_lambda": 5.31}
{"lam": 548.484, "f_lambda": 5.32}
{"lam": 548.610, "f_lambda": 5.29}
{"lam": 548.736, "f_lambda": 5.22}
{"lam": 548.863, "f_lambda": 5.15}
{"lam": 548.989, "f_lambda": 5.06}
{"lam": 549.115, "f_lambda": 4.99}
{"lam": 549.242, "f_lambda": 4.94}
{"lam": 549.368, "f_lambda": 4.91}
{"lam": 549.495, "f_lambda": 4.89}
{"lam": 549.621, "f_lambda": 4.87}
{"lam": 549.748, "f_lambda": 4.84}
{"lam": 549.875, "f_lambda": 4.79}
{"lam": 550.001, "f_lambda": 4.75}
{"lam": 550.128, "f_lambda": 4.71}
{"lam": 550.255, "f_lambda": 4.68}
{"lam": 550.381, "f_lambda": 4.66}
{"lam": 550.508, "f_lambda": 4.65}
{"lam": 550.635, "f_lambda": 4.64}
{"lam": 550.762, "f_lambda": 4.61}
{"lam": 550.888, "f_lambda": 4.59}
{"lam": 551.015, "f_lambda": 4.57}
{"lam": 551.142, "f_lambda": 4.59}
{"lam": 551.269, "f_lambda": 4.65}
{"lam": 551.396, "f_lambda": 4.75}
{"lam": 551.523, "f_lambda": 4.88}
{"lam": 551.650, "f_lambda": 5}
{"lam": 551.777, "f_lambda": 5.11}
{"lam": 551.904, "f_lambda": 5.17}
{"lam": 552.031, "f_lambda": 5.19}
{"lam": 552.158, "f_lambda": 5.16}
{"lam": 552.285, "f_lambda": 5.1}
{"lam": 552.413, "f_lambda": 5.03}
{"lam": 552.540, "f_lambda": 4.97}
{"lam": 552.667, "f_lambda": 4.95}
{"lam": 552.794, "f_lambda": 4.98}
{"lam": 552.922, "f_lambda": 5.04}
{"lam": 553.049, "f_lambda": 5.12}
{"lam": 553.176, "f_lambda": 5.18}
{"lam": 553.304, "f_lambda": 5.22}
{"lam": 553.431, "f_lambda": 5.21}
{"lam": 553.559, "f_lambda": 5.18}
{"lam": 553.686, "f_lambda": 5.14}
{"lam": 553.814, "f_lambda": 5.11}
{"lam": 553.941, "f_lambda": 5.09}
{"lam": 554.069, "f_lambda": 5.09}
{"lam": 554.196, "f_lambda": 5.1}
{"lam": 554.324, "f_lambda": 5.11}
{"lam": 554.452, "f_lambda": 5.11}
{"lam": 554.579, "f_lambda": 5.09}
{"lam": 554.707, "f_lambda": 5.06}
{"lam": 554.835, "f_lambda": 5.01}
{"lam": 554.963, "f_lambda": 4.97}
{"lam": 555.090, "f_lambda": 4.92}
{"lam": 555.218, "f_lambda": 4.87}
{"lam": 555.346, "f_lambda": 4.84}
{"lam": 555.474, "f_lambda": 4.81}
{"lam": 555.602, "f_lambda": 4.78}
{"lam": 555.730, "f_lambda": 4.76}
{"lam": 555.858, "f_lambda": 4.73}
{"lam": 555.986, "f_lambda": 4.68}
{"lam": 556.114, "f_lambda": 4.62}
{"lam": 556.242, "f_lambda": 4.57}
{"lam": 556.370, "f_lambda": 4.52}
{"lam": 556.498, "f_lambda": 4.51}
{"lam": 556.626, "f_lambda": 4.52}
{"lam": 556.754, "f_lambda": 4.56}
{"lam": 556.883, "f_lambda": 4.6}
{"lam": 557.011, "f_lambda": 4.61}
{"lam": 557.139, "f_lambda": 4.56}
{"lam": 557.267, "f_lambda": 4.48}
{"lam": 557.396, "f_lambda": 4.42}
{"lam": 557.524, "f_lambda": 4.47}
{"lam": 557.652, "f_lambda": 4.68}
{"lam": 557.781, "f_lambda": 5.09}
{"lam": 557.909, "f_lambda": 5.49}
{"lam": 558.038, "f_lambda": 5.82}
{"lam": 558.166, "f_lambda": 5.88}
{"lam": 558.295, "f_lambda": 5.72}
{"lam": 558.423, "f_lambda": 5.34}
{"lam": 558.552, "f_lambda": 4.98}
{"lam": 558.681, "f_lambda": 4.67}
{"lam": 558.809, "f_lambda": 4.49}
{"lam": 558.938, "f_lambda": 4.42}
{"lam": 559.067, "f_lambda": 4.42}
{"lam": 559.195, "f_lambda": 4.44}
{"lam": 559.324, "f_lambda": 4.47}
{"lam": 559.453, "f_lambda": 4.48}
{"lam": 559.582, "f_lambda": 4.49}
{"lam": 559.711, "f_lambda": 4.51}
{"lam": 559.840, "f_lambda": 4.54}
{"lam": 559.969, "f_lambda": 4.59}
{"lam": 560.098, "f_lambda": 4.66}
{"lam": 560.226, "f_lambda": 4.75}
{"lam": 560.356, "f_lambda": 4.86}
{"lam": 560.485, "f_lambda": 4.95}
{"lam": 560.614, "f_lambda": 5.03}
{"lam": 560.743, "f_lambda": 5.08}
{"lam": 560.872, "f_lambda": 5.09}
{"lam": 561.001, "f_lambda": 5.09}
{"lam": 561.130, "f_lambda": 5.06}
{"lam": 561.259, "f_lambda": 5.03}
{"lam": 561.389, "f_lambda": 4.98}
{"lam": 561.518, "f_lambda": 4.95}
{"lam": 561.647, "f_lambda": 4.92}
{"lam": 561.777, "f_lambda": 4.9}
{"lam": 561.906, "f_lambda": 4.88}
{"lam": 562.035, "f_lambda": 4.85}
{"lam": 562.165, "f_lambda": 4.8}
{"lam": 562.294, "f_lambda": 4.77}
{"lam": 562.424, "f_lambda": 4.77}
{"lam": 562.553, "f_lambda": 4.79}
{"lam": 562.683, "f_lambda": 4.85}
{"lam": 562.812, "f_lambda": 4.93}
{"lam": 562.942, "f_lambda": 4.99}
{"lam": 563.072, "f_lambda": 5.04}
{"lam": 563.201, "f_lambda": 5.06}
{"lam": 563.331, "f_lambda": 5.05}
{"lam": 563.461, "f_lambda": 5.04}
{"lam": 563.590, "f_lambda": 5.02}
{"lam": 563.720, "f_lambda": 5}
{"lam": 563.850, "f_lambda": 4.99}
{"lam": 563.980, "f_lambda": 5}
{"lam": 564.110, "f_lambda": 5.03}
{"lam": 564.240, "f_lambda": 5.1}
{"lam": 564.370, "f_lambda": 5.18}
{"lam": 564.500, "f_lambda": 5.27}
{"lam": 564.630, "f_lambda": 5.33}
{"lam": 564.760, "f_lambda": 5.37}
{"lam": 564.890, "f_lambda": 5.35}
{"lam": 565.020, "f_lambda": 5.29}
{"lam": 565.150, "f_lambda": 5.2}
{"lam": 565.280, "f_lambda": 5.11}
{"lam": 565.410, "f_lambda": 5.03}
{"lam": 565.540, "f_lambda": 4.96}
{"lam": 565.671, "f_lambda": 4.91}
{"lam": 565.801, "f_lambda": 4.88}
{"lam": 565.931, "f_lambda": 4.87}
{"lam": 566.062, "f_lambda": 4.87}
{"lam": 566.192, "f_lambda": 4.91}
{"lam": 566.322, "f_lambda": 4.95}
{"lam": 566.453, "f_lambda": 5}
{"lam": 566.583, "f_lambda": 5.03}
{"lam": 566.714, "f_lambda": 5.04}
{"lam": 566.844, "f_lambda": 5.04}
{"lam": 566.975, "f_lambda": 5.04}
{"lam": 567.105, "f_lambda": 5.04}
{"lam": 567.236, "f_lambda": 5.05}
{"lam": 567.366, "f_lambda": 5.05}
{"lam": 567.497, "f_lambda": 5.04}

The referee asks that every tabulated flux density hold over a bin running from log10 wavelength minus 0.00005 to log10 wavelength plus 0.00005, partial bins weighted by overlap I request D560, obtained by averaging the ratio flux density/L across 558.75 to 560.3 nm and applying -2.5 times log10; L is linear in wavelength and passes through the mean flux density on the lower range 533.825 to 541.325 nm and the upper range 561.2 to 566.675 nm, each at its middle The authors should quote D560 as 0.100 mag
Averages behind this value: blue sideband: 4.73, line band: 4.52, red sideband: 5.01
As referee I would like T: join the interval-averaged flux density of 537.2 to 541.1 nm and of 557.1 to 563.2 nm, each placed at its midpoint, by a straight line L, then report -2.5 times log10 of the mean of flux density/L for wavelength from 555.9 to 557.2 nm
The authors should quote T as 0.06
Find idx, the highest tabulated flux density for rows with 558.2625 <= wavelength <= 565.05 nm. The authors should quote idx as 5.72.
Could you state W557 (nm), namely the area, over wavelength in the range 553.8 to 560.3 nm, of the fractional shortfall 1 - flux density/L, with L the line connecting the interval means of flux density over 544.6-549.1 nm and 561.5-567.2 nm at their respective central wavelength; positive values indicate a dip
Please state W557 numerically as 0.21 nm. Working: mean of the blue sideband 4.91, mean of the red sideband 5.01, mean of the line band 4.81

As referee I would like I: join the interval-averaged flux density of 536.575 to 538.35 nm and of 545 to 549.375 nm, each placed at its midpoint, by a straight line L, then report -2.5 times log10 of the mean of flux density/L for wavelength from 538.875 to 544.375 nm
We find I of 0.06 mag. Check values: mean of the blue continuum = 4.7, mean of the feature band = 4.56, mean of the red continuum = 4.94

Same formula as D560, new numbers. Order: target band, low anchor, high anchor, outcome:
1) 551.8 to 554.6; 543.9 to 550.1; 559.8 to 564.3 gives -0.05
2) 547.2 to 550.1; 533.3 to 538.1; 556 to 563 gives -0.03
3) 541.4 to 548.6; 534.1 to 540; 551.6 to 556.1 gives 0.04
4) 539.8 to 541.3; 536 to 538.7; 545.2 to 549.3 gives 0.08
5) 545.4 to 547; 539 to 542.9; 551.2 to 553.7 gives -0.05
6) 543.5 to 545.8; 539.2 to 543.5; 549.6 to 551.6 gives -0.04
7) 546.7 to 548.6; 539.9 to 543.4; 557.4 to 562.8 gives -0.05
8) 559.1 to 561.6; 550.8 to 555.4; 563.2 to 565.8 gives 0.06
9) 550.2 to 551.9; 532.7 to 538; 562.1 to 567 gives 0.04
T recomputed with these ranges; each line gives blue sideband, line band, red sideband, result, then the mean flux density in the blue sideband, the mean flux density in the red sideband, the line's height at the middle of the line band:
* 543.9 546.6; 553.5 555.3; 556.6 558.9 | -0.036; 4.85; 4.91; 4.89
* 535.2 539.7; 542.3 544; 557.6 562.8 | 0.071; 4.85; 4.89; 4.86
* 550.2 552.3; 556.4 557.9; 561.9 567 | 0.065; 4.82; 5.02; 4.91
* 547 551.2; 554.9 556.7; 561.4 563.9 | 0.036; 4.84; 4.93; 4.88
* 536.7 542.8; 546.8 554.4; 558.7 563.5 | -0.047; 4.62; 4.81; 4.72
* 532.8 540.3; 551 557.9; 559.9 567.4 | 0.007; 4.78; 4.99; 4.92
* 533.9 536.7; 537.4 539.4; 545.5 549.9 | -0.006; 4.84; 4.94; 4.86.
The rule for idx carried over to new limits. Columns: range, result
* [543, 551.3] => 5.32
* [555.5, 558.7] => 5.88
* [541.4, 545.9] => 5.08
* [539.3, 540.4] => 4.61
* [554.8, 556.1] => 5.01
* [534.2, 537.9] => 5.25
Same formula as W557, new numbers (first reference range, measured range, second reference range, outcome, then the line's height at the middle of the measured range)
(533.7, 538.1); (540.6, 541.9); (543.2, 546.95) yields 0.064 nm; 4.79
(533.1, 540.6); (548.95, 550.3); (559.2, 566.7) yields -0.002 nm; 4.85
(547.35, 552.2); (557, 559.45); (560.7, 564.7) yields 0.049 nm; 4.96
